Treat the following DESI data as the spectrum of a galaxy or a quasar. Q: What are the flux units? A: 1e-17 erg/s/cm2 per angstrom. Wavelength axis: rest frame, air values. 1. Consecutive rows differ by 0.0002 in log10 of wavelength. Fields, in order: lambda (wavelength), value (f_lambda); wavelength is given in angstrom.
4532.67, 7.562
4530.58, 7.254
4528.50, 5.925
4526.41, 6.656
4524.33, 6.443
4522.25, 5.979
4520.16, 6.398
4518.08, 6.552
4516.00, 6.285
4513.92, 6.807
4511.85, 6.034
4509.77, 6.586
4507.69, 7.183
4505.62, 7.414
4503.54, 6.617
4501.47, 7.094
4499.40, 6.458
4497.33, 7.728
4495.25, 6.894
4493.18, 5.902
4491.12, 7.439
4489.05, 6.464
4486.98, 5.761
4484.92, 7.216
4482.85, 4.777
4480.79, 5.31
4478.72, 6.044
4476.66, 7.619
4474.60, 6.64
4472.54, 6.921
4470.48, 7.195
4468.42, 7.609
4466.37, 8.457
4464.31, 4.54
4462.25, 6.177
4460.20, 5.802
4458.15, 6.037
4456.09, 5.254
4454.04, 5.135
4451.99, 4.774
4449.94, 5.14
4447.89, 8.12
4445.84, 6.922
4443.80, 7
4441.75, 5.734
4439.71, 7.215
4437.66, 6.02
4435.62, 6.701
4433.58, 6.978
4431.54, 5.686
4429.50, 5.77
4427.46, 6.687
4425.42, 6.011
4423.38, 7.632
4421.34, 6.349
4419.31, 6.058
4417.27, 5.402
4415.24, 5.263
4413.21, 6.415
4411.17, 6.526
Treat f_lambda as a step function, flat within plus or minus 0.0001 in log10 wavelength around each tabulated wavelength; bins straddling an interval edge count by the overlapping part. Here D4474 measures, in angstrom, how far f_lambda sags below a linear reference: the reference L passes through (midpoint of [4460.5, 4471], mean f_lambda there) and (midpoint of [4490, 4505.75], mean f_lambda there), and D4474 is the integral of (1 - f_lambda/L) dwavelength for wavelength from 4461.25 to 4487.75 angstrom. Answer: 1.1 angstrom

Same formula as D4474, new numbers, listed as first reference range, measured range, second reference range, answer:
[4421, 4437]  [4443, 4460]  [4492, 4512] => 1.4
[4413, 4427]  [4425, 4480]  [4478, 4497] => -1.5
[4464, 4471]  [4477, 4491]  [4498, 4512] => 1.8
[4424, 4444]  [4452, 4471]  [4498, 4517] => 1.1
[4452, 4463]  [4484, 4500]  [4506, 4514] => -1.1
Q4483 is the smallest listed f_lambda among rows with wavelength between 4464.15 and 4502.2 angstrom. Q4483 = 4.54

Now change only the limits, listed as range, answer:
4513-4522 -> 6.285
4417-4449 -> 5.402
